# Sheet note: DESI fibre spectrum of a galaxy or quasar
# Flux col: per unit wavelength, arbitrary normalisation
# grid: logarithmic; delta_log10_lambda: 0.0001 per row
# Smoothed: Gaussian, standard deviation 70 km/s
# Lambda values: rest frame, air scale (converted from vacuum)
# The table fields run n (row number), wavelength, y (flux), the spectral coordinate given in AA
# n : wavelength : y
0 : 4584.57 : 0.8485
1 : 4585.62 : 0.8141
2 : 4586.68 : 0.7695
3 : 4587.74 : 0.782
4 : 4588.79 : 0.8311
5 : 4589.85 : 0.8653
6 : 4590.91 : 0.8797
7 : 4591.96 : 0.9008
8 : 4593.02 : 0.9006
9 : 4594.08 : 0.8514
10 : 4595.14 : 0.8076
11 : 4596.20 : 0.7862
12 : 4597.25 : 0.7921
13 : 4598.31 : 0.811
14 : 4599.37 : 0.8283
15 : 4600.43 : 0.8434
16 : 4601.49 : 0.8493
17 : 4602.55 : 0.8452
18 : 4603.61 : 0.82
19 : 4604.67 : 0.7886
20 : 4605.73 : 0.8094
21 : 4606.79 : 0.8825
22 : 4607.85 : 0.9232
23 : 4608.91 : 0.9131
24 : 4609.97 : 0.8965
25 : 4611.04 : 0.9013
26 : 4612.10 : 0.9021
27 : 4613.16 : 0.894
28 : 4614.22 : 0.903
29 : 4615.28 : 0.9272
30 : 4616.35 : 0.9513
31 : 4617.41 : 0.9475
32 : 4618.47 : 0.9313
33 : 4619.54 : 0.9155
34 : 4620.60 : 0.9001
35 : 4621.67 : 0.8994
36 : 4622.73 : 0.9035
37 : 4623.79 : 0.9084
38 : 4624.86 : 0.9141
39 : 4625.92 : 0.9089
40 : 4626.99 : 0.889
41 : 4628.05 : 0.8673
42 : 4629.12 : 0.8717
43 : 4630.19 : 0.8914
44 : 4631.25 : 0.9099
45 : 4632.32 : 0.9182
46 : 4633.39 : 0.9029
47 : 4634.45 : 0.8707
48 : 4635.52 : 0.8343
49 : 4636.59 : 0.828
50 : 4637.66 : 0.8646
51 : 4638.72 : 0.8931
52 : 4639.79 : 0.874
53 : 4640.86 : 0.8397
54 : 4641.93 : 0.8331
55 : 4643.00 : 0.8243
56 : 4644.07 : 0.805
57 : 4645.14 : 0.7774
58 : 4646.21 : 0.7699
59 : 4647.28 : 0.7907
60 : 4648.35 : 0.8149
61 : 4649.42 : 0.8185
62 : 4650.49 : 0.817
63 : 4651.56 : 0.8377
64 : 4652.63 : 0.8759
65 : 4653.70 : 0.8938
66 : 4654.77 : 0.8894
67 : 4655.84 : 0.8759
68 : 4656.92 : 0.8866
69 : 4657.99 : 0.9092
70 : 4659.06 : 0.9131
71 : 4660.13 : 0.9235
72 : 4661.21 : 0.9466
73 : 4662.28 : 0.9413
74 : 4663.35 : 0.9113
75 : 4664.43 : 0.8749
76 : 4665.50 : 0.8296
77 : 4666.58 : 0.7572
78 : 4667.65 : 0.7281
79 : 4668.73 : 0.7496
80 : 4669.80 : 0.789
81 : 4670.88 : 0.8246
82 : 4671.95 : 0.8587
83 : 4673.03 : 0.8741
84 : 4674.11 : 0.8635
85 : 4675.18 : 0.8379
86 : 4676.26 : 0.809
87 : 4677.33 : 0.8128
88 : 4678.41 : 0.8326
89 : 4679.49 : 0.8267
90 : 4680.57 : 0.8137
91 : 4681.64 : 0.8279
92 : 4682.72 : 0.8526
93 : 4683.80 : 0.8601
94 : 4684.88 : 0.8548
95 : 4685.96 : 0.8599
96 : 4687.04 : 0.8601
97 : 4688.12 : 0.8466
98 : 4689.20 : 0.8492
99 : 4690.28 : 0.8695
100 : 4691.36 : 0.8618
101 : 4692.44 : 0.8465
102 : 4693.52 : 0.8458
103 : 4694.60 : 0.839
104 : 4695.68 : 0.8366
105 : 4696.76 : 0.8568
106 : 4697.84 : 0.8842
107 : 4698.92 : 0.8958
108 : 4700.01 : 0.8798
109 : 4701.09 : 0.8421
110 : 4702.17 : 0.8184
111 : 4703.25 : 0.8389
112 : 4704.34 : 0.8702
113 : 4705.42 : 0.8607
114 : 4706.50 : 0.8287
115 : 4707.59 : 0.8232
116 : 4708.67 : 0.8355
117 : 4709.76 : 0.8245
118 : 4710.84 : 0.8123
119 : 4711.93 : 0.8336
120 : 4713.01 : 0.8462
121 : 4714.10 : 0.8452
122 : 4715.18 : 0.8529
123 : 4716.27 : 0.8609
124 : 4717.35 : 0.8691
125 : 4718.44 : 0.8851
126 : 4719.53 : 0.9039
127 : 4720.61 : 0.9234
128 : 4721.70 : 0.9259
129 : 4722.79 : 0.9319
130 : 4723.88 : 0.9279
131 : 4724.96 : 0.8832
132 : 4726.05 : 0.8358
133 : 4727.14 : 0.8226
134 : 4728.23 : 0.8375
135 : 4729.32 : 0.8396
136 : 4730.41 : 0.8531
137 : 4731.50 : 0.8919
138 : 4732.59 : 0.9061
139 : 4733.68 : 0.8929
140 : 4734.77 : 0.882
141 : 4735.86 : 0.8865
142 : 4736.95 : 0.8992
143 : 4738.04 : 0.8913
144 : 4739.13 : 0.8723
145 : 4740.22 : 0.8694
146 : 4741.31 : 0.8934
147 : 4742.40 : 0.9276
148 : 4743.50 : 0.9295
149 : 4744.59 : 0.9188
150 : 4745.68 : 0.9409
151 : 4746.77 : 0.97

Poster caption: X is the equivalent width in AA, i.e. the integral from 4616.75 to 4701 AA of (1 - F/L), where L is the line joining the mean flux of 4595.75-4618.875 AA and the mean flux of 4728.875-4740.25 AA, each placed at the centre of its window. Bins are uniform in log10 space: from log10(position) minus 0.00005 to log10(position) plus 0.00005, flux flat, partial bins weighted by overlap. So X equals 1.5 AA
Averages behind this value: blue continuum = 0.871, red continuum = 0.881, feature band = 0.86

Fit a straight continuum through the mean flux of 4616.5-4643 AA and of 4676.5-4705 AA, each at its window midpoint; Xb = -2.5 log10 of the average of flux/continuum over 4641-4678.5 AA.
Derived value 0.03 mag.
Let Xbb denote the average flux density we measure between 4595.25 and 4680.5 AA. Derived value 0.861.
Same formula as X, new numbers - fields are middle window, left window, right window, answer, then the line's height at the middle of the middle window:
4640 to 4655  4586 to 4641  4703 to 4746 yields 0.8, 0.873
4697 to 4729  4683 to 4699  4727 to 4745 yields 0.3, 0.87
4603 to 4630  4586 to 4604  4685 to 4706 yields -1.8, 0.838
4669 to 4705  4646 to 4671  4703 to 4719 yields 0.1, 0.848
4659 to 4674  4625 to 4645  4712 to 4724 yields 0.4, 0.874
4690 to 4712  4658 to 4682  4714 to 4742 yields 0.4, 0.864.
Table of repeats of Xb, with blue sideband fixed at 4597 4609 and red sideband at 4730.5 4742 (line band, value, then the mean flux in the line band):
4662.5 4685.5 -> 0.047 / 0.83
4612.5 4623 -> -0.088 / 0.918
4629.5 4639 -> -0.034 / 0.879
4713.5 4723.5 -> -0.008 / 0.889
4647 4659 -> -0.001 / 0.86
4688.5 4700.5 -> 0.016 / 0.86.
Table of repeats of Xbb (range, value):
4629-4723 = 0.853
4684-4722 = 0.856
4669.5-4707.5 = 0.847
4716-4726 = 0.899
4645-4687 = 0.845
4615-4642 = 0.893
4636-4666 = 0.859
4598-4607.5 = 0.833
